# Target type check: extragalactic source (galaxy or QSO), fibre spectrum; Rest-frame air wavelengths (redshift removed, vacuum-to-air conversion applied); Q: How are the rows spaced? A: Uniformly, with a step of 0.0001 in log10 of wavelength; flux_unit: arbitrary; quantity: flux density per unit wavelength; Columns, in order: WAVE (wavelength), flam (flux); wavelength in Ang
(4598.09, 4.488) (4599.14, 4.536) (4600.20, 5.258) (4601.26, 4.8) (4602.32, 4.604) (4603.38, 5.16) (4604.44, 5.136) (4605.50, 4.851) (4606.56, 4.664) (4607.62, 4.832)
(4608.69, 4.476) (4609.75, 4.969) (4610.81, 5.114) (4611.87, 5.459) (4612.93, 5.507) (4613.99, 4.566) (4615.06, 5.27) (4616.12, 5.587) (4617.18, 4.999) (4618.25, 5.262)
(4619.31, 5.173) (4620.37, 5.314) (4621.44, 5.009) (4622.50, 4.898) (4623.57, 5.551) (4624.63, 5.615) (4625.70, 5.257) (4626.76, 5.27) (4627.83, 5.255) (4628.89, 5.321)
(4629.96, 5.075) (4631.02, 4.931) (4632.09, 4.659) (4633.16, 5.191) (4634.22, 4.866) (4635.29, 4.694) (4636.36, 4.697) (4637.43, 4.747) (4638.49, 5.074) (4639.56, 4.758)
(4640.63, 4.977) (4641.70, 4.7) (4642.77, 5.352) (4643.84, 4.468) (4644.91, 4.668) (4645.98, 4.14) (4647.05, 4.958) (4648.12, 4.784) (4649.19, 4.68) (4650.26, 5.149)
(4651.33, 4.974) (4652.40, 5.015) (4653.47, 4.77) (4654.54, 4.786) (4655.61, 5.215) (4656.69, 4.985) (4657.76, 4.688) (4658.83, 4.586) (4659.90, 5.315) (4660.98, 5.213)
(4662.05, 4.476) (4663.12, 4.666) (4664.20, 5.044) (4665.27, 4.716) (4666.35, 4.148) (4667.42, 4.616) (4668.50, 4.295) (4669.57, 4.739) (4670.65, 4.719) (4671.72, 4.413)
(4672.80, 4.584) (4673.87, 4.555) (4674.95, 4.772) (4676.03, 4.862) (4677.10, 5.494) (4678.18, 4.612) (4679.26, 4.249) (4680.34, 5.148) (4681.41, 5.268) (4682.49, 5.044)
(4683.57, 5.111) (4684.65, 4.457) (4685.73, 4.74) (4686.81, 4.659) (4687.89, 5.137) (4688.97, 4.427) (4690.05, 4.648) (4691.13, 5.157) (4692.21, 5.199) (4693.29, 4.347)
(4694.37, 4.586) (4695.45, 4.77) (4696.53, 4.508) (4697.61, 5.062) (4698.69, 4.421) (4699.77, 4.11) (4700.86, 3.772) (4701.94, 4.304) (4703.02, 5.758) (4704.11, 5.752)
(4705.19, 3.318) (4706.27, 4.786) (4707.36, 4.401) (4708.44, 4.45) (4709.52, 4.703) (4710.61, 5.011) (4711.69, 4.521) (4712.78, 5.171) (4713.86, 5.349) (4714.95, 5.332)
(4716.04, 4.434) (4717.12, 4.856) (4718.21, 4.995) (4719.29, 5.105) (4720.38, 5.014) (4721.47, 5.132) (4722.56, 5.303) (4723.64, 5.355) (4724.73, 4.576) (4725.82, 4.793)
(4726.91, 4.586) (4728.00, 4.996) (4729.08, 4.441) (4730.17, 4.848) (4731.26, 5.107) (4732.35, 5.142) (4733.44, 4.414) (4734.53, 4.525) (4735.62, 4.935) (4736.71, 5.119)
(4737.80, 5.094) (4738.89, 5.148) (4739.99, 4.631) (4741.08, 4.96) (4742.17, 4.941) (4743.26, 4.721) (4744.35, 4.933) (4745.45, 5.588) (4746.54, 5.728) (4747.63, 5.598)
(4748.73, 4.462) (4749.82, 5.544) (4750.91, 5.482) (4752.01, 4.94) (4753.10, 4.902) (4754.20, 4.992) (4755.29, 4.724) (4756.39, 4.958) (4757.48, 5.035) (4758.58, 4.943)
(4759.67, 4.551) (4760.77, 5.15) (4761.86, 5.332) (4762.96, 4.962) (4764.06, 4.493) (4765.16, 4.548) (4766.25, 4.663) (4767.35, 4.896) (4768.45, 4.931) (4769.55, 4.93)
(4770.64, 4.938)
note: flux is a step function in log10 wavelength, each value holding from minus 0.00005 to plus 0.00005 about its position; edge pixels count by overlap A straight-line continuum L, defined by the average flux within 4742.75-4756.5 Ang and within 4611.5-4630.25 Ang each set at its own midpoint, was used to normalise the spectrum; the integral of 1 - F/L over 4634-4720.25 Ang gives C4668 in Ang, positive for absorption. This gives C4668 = 6.9 Ang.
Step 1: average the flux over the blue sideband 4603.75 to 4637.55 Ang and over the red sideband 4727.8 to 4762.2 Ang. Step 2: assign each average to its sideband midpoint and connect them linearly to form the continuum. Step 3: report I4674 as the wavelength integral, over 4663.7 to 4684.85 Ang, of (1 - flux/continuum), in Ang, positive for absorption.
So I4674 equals 1.2 Ang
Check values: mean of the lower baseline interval 5.07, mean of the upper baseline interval 5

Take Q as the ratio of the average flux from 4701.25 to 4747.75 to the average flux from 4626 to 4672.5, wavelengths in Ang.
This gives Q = 1.0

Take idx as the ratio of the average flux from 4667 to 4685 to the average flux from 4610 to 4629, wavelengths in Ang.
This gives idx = 0.91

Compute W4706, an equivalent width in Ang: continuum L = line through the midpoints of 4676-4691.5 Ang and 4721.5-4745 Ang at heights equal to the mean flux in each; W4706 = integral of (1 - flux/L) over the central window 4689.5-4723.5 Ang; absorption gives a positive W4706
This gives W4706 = 0.6 Ang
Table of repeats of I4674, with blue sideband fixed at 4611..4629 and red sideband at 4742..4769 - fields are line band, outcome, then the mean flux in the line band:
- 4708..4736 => 0.96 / 4.89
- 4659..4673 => 1.30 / 4.69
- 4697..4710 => 1.35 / 4.57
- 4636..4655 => 1.41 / 4.82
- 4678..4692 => 0.81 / 4.83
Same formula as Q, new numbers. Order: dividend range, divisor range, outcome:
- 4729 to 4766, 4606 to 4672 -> 1.01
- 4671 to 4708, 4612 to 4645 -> 0.93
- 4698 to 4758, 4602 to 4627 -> 0.96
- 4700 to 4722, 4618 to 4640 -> 0.94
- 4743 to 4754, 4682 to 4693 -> 1.07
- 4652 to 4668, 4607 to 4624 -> 0.94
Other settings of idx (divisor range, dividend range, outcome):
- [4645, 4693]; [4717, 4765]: 1.04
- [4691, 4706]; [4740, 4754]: 1.11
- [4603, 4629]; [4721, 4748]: 0.97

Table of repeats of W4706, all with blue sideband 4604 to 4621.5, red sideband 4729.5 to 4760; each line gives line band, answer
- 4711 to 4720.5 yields 0.1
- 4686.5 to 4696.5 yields 0.5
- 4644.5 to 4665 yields 0.8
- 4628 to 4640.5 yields 0.3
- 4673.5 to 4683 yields 0.3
